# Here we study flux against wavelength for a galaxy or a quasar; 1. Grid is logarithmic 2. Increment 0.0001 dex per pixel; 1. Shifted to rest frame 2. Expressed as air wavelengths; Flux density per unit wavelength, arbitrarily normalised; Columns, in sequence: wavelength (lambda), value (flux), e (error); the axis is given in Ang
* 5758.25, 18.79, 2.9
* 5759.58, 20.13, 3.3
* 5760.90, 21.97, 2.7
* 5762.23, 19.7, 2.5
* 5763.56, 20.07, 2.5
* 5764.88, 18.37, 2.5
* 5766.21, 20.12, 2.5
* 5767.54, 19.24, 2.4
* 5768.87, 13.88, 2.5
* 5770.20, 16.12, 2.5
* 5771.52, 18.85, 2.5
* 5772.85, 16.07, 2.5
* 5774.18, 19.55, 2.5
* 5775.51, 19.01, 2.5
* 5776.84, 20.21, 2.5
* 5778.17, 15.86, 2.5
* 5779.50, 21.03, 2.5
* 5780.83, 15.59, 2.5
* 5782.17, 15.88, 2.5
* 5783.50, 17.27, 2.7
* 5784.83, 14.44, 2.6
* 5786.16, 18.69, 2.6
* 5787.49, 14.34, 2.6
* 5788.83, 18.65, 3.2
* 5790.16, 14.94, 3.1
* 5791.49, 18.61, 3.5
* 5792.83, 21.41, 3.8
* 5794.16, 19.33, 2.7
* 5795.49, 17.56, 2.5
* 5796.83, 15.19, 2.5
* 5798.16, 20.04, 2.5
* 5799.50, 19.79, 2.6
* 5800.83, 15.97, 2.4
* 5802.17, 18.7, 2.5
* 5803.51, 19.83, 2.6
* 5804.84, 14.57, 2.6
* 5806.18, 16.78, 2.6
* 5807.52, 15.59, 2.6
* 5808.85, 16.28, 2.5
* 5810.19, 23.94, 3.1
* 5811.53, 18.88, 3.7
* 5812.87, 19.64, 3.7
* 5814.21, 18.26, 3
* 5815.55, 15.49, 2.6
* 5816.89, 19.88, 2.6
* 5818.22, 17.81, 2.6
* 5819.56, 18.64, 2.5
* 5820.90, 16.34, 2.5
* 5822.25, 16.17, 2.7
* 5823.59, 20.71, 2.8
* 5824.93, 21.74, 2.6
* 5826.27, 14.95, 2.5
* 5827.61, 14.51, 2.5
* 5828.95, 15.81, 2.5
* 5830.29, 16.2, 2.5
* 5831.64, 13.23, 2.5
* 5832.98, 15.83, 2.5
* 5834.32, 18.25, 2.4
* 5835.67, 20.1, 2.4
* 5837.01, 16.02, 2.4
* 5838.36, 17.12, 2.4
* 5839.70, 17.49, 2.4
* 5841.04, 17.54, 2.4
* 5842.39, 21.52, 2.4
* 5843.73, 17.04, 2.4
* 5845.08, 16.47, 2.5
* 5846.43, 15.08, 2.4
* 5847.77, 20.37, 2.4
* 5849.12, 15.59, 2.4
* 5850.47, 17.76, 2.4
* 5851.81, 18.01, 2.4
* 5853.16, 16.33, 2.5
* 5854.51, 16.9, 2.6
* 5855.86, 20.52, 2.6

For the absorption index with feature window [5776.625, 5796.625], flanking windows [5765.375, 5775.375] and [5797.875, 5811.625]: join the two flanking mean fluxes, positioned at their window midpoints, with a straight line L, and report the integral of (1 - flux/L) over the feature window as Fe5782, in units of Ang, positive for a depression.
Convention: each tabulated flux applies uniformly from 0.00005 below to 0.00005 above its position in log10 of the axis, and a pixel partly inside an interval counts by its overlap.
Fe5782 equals 0.5 Ang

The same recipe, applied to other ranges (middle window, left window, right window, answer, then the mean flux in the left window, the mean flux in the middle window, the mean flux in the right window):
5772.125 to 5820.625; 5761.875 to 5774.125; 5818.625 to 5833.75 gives -1.2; 18.1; 17.9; 16.8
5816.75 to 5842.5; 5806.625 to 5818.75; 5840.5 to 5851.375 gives 1.0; 18.4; 17.4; 17.7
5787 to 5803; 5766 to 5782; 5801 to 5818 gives 0.0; 17.8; 17.9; 18.1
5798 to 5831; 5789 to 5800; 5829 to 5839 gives -0.7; 18.4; 17.8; 16.6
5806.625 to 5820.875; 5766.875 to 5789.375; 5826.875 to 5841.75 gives -1.3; 17.3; 18.3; 16.6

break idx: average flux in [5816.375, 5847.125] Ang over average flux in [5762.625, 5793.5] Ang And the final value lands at 0.97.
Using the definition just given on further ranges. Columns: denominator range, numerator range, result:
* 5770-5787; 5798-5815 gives 1.04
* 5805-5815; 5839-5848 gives 0.98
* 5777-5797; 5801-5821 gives 1.04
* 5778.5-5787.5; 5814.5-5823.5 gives 1.04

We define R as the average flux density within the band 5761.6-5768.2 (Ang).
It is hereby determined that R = 19.5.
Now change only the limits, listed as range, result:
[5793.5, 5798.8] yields 18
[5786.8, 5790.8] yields 16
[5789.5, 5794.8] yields 18.6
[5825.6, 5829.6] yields 15.1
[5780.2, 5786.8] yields 16.4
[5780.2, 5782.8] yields 15.7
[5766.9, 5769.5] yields 16.6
